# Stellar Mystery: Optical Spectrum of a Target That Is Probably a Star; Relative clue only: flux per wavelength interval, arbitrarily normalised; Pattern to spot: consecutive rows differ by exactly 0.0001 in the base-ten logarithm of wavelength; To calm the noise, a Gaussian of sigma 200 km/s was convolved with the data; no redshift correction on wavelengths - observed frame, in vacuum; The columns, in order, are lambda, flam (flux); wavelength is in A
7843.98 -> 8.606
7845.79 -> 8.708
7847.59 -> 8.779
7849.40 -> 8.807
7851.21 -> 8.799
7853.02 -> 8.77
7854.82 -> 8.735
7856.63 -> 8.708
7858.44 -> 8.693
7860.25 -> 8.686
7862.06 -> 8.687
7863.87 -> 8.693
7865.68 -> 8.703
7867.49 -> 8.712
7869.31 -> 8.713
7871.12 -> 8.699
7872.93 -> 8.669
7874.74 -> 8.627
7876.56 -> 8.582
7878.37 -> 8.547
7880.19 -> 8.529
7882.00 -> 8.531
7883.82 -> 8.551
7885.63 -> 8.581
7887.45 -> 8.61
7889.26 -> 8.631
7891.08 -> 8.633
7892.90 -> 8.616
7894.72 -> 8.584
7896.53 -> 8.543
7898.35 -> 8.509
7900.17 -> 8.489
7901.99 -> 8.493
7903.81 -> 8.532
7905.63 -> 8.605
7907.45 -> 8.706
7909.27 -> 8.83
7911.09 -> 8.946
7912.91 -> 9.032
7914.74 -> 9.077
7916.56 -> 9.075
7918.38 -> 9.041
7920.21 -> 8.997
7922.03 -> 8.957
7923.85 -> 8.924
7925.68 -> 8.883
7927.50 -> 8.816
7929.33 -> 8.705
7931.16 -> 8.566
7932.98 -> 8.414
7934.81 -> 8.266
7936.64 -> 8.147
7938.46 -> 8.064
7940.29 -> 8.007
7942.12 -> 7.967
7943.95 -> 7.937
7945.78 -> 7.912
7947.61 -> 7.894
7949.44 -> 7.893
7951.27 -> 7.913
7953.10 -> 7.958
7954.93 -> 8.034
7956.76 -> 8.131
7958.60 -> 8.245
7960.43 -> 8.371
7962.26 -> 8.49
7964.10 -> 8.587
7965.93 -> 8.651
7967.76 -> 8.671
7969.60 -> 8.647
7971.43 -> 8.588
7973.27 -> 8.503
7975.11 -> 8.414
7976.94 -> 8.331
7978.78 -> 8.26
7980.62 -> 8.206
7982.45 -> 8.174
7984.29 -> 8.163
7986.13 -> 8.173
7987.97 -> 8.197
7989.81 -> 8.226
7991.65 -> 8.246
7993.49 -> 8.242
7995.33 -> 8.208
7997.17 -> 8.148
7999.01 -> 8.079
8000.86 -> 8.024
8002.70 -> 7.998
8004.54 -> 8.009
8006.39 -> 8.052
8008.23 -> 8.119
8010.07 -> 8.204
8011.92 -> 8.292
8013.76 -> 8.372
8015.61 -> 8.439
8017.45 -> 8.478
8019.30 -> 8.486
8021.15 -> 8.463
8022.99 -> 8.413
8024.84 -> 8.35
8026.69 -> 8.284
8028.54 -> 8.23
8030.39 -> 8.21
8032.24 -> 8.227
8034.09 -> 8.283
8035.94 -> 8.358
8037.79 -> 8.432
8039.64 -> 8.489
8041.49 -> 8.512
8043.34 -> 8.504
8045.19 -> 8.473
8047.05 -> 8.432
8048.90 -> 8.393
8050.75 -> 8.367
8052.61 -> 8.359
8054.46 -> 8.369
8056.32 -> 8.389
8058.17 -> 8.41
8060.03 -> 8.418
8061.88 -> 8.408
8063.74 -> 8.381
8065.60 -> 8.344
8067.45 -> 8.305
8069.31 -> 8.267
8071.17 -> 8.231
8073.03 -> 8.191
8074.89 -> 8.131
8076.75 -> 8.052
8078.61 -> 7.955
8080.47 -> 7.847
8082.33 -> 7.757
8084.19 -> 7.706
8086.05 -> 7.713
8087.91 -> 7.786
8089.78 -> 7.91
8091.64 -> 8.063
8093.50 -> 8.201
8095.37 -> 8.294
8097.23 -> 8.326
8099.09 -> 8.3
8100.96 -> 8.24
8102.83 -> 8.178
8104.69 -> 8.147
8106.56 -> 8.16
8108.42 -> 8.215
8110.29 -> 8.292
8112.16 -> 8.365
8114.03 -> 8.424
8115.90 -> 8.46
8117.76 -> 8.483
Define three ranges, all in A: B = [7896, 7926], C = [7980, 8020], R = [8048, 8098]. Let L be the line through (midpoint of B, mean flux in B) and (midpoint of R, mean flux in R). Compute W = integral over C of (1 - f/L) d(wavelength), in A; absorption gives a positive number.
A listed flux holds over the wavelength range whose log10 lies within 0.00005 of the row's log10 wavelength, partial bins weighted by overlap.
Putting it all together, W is 1.2 A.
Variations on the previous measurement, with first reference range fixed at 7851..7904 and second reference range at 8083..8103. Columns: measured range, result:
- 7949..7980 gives 0.2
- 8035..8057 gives -0.7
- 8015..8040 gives -0.4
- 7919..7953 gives 0.5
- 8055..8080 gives -0.4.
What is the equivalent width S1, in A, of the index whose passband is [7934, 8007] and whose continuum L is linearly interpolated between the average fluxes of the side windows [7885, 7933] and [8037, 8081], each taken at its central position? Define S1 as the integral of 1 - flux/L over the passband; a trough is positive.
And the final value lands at 3.1 A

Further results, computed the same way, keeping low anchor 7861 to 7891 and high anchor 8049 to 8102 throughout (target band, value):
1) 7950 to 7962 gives 0.46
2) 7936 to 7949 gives 0.76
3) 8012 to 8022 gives -0.16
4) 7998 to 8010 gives 0.40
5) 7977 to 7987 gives 0.21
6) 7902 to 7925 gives -0.90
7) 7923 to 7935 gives -0.24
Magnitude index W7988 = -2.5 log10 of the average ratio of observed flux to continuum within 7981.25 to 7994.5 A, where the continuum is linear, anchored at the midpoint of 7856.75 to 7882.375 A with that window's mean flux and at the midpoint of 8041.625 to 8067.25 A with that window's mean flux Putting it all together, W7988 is 0.04 mag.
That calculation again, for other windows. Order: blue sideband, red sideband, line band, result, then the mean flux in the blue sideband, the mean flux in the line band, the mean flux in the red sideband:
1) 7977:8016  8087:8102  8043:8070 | -0.03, 8.18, 8.39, 8.14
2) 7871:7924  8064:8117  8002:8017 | 0.02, 8.7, 8.2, 8.14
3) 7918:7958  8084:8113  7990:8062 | -0.01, 8.33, 8.31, 8.13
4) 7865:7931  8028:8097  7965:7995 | 0.01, 8.71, 8.35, 8.23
